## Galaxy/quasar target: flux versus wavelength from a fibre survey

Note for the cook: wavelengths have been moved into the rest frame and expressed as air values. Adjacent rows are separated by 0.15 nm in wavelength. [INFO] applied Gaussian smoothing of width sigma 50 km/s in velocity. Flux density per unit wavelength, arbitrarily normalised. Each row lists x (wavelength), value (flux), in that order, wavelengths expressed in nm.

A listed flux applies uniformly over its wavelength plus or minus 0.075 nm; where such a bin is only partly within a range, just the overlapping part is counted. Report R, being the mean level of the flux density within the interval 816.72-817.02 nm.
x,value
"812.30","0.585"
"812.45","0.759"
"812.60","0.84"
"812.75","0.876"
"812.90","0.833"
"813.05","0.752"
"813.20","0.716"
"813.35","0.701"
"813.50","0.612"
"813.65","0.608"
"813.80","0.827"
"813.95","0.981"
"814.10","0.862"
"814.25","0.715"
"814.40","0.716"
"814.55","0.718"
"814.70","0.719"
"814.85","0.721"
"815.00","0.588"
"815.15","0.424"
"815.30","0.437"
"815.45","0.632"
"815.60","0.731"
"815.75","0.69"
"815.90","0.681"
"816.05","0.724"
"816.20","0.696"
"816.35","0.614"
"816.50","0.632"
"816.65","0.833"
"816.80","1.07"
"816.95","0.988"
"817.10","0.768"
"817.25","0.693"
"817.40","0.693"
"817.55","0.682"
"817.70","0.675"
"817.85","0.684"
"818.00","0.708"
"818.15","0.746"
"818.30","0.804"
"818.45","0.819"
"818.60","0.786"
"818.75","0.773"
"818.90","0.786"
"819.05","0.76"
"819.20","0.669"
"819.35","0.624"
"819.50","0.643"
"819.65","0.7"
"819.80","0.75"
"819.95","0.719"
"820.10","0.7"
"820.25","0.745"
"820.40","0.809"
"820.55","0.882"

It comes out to 1.03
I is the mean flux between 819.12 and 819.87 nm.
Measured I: 0.677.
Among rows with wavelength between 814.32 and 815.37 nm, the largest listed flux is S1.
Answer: 0.721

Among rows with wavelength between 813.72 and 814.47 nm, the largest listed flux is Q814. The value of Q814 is 0.981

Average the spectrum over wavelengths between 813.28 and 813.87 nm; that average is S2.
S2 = 0.686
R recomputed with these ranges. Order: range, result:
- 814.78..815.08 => 0.65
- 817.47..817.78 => 0.679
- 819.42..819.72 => 0.67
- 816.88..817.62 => 0.764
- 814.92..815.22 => 0.511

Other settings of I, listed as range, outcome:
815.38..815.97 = 0.684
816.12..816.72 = 0.693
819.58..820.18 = 0.718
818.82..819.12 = 0.773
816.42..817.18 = 0.856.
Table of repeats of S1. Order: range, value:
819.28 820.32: 0.75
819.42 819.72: 0.7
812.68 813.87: 0.876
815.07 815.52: 0.632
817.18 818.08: 0.708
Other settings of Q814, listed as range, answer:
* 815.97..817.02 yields 1.07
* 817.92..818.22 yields 0.746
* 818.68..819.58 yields 0.786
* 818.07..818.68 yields 0.819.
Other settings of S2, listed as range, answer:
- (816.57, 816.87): 0.944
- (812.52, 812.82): 0.856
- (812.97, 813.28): 0.735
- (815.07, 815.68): 0.557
